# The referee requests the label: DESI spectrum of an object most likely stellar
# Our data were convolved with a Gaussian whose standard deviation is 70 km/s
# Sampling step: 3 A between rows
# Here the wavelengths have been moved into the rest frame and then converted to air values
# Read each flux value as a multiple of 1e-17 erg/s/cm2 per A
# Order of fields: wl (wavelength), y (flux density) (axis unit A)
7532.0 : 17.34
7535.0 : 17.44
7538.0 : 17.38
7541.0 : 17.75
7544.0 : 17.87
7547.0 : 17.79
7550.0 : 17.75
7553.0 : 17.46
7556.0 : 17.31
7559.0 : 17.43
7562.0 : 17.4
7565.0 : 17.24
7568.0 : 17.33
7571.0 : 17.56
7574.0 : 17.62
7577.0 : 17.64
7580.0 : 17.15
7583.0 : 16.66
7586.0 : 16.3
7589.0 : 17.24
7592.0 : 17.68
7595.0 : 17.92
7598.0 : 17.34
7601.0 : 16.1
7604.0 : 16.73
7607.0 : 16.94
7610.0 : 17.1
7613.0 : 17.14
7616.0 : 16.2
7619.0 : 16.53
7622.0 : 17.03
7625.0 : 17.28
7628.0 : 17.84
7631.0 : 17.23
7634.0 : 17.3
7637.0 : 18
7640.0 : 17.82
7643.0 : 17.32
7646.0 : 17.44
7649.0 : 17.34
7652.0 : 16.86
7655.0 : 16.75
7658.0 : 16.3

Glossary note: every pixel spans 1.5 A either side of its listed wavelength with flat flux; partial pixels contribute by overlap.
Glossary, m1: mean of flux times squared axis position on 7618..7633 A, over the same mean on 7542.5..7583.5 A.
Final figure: 1.0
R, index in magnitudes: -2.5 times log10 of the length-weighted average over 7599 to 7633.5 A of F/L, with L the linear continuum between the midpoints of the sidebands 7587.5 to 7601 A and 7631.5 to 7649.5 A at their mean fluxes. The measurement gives 0.03 mag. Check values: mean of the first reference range 17.4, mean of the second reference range 17.5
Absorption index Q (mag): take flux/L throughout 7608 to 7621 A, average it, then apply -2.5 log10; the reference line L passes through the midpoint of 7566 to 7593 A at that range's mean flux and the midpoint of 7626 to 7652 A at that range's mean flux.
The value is 0.040 mag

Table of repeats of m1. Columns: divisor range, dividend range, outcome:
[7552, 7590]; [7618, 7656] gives 1.02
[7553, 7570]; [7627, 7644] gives 1.03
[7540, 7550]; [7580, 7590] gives 0.95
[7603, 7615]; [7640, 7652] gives 1.03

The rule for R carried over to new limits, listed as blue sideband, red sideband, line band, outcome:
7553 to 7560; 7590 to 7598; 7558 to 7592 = 0.02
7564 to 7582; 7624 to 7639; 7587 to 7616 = 0.03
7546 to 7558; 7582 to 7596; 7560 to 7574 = 0.00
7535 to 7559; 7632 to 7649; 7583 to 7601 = 0.03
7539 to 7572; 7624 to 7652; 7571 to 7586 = 0.02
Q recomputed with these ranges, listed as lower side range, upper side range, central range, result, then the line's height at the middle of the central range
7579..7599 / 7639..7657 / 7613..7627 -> 0.023 mag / 17.2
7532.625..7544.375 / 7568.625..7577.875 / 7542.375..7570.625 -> 0.004 mag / 17.6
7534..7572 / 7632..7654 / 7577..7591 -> 0.033 mag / 17.5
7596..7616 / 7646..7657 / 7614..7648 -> -0.020 mag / 16.9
